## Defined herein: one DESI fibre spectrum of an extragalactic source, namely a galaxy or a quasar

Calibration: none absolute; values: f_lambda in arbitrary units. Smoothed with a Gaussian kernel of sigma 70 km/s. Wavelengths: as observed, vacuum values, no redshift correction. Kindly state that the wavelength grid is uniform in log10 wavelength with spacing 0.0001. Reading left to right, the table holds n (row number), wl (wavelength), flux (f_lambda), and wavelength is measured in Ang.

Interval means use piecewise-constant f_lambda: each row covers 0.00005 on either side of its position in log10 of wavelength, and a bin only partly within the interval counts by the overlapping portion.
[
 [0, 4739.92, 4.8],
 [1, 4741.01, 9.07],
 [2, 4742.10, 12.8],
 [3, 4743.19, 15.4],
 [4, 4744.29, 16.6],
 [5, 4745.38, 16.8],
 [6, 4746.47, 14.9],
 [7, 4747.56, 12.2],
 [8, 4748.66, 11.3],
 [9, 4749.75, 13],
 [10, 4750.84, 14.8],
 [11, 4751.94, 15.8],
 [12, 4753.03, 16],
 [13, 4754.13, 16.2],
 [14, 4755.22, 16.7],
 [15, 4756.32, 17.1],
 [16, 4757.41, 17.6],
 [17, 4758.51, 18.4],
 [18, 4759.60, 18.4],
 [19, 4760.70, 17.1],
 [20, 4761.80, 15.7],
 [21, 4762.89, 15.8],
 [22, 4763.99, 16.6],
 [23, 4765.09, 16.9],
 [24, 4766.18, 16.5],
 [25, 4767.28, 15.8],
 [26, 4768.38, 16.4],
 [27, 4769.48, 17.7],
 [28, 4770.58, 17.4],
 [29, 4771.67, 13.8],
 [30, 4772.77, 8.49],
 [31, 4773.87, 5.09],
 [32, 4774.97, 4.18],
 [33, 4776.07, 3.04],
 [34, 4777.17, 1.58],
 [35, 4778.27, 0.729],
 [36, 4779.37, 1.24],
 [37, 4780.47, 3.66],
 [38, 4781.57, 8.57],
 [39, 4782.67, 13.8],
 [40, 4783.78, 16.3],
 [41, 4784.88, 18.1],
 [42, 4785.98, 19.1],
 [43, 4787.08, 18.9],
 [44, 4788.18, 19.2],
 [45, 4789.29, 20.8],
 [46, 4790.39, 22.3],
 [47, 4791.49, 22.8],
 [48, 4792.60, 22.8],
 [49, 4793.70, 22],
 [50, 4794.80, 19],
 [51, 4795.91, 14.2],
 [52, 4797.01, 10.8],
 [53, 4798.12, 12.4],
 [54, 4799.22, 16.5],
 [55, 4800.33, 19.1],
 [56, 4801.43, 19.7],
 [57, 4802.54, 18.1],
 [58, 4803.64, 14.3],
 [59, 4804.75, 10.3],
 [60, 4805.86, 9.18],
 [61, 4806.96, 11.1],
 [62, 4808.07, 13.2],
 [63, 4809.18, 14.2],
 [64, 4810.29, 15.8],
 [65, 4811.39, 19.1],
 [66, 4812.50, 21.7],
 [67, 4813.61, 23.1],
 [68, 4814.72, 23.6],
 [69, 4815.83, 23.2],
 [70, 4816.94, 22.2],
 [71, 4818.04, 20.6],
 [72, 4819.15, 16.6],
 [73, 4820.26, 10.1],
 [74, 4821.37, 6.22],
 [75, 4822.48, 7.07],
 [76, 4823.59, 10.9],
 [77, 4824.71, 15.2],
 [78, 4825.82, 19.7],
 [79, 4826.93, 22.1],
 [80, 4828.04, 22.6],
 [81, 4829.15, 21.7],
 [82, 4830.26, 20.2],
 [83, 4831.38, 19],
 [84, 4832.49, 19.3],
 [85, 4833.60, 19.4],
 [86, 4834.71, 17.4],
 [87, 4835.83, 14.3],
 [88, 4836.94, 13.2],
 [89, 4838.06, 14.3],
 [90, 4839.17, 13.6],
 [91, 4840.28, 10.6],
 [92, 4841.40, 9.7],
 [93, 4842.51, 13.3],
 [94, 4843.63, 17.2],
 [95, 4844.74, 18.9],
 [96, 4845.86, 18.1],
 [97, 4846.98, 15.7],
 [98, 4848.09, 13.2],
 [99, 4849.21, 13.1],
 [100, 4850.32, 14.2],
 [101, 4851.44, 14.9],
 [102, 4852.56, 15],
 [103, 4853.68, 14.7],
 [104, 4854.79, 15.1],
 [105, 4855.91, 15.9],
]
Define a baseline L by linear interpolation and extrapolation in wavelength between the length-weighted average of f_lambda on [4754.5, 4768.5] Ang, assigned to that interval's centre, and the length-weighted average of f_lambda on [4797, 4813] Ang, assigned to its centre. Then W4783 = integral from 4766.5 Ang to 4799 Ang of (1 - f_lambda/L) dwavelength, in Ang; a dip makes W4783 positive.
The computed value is 4.9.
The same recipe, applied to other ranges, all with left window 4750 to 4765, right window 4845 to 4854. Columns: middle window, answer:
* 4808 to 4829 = -2.5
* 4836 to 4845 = 0.9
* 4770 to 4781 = 7.0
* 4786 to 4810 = -1.3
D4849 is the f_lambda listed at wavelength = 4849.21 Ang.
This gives 13.1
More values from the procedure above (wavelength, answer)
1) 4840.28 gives 10.6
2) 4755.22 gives 16.7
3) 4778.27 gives 0.729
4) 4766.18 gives 16.5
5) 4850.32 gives 14.2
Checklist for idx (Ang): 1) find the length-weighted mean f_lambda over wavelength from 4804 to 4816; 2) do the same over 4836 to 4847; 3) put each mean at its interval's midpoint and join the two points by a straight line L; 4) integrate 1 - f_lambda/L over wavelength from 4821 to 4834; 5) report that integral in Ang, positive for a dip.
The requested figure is -1.53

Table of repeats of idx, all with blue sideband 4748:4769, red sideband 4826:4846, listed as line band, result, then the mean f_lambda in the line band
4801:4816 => -0.05 Ang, 16.7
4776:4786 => 4.91 Ang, 8.33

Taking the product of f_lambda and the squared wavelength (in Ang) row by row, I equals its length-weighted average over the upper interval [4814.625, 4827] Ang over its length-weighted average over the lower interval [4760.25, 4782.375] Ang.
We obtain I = 1.51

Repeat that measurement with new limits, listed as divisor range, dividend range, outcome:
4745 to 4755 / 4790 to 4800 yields 1.26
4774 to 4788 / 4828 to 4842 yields 1.80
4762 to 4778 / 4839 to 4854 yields 1.25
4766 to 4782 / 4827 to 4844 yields 1.94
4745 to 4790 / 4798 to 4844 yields 1.21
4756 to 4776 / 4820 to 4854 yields 1.08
